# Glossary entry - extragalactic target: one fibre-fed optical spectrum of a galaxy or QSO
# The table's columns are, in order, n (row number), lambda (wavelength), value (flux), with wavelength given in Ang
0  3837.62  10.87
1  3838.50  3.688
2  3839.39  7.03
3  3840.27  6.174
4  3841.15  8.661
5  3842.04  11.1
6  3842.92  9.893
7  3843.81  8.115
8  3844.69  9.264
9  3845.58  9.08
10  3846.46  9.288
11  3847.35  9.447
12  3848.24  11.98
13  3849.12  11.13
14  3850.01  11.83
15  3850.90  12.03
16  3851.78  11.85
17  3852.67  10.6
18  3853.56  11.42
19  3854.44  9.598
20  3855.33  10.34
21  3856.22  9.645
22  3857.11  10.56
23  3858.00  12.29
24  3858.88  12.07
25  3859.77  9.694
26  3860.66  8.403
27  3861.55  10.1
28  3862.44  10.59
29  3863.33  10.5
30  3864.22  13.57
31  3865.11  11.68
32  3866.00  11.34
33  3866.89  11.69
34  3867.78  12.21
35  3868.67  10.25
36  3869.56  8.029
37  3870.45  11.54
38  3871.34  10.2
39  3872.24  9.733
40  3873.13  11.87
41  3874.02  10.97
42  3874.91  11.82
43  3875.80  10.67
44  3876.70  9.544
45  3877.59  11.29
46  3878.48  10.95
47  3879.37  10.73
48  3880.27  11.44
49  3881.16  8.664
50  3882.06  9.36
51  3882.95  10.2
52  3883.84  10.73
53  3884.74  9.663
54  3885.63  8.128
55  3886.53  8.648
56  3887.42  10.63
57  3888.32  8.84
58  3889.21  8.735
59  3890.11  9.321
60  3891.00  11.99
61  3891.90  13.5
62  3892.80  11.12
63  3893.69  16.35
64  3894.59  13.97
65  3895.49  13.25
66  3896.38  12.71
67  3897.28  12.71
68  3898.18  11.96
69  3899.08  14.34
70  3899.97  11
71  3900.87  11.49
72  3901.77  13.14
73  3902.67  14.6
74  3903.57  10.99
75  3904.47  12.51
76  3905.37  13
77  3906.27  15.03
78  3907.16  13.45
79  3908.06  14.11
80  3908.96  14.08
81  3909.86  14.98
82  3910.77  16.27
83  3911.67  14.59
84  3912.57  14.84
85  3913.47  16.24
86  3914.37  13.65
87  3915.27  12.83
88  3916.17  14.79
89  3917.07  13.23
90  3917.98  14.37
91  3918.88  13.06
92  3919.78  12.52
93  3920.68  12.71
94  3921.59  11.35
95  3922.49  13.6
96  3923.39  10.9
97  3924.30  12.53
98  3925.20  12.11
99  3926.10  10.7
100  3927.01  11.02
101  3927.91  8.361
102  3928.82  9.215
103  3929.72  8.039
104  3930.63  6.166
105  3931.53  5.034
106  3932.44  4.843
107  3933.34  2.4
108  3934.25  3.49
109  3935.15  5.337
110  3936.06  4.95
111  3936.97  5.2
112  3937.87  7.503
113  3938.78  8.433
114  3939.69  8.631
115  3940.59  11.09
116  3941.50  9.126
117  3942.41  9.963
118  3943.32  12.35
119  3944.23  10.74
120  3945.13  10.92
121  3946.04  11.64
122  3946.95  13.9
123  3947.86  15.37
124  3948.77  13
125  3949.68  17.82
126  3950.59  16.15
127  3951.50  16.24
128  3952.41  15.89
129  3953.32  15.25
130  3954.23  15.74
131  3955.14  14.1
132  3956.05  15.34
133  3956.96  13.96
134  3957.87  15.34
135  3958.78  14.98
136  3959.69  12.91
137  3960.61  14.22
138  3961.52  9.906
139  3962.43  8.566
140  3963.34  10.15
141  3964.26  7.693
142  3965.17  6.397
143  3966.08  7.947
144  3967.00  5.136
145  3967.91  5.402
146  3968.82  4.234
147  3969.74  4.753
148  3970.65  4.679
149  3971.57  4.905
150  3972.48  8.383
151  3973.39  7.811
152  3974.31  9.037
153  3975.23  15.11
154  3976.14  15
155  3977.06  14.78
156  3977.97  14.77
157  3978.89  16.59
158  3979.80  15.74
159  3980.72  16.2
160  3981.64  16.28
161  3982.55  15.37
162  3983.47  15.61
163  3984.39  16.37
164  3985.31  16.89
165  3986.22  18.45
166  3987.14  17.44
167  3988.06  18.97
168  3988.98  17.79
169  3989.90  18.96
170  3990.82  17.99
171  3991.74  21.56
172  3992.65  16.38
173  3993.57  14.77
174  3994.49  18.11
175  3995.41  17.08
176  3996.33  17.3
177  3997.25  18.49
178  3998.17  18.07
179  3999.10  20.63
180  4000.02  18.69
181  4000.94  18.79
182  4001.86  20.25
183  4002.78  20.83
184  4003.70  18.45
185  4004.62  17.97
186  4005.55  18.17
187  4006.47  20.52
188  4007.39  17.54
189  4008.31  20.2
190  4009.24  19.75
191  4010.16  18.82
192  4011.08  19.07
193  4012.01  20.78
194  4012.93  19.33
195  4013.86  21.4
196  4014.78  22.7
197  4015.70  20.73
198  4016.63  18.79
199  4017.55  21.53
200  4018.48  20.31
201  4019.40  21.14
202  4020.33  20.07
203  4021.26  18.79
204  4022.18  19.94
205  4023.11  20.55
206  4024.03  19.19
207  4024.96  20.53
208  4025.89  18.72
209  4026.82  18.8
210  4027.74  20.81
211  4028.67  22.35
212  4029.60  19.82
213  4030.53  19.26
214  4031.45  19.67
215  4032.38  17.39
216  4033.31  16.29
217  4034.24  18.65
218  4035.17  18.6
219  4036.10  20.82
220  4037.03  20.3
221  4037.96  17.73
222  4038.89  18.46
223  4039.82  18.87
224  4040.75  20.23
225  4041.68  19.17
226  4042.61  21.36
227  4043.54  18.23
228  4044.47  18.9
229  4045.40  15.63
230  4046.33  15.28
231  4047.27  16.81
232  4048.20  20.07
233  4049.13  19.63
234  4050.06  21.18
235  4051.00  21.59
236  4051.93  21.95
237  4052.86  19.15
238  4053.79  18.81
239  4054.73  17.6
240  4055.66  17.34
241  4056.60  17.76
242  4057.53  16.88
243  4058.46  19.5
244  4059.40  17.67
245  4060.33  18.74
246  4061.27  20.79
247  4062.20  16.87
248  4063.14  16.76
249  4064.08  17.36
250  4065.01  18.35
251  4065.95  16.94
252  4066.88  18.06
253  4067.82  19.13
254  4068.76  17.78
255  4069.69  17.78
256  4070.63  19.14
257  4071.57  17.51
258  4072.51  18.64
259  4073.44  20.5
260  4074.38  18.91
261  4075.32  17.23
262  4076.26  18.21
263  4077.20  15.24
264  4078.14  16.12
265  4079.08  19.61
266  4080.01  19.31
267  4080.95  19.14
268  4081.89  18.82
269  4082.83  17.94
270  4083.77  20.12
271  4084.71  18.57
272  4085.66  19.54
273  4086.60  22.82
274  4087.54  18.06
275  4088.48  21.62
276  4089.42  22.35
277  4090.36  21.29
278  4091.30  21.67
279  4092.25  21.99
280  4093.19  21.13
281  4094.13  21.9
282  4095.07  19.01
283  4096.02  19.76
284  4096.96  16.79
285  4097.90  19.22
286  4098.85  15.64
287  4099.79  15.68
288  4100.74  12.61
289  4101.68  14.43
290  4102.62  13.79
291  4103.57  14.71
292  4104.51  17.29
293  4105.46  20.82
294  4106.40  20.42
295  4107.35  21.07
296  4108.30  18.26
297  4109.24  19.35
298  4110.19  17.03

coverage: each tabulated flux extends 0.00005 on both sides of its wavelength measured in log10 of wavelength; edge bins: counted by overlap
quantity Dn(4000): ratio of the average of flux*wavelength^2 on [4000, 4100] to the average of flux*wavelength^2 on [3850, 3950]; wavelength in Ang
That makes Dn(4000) 1.85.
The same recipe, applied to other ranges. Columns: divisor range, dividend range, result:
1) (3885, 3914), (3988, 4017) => 1.58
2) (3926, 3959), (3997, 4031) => 1.91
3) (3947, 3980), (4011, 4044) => 1.74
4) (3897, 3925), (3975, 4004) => 1.36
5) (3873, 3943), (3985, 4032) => 1.84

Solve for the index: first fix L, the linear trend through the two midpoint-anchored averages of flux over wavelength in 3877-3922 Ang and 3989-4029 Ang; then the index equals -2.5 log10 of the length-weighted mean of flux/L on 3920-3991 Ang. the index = 0.36 mag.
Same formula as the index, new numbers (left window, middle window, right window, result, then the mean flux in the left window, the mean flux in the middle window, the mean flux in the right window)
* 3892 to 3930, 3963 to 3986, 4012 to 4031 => 0.48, 12.9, 11.1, 20.3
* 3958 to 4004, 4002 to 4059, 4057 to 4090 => -0.18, 14.1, 19.4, 18.6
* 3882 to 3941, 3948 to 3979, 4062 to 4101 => 0.16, 11.1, 11.5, 18.7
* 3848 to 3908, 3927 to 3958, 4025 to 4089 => 0.31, 11.3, 10.6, 18.8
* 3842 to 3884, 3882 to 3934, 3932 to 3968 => -0.10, 10.6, 11.7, 10.8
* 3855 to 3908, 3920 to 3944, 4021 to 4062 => 0.49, 11.3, 8.71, 19.1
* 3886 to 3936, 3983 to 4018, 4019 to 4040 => -0.08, 11.6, 18.8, 19.4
